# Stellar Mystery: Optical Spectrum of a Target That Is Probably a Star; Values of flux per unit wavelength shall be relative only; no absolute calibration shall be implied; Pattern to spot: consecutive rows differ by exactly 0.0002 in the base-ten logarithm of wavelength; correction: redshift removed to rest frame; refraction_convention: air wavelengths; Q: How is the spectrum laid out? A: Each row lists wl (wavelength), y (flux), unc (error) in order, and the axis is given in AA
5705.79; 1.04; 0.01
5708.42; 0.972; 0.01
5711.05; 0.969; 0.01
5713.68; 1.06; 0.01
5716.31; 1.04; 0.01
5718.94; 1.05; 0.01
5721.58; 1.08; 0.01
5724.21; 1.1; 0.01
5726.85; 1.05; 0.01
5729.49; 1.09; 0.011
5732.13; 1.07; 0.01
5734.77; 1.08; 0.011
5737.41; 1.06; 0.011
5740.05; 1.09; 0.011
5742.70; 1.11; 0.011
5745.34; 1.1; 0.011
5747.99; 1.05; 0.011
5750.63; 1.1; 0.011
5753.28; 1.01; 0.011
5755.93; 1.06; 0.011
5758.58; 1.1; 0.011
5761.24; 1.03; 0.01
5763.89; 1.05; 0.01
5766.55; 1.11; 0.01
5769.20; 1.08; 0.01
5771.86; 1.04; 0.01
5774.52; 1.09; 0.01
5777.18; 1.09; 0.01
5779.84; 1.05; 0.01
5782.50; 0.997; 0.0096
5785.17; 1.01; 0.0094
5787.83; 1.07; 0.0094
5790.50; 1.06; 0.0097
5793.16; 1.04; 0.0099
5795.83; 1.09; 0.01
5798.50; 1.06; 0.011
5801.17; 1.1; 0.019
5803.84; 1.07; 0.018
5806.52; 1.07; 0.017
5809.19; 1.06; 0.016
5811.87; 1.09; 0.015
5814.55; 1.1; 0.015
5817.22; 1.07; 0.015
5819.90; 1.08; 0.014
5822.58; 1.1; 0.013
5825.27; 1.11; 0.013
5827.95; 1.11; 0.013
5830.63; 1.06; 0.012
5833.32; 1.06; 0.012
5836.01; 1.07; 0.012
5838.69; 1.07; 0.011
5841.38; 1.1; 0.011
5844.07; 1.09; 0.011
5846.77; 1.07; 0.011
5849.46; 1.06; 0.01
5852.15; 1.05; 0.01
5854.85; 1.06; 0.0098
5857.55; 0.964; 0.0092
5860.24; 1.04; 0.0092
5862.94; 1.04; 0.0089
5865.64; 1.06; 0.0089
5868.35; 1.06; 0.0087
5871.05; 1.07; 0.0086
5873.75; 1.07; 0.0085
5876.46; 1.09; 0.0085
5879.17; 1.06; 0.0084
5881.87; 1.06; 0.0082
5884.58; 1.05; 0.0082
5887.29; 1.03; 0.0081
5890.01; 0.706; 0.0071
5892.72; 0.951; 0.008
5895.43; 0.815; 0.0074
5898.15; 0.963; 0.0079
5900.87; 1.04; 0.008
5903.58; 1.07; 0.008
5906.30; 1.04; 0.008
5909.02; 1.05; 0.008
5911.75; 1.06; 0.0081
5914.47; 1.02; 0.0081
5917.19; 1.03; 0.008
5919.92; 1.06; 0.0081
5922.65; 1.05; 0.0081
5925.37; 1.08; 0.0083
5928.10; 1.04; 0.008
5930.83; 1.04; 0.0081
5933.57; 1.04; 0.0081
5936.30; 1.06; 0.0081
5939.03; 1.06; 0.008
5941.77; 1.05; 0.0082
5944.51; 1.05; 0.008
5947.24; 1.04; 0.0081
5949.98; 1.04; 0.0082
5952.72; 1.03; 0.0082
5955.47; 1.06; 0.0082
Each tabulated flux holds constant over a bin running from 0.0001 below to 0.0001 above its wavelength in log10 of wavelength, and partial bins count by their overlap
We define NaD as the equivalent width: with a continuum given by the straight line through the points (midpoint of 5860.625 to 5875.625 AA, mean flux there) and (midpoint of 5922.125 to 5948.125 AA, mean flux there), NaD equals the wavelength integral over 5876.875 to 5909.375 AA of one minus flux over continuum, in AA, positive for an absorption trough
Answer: 2.1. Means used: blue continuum 1.06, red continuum 1.05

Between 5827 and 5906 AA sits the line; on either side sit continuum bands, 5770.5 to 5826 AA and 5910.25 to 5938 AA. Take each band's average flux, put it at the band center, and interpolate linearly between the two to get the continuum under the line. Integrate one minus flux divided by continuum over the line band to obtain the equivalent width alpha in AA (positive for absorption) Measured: 1.9 AA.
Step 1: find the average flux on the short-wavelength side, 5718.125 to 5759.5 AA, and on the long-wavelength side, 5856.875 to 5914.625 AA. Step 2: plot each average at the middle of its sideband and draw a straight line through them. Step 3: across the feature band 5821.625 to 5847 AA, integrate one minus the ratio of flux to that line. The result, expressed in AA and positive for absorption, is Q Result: -1.2 AA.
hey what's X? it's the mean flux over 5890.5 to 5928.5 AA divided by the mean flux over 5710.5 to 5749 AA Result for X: 0.95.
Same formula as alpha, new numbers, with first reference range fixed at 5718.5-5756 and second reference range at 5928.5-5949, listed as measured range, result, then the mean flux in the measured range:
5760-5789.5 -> 0.4 AA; 1.06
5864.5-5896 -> 1.5 AA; 1.01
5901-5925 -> 0.1 AA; 1.05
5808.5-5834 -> -0.5 AA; 1.09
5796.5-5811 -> -0.1 AA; 1.07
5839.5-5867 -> 0.1 AA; 1.05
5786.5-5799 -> 0.0 AA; 1.06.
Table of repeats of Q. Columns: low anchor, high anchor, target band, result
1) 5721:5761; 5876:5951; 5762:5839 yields -1.0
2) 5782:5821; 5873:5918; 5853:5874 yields -0.4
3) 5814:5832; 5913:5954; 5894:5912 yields 1.0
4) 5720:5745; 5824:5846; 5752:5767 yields 0.3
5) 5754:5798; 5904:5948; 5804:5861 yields -0.8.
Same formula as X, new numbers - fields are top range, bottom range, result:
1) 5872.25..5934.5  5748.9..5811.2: 0.96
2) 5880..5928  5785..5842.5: 0.93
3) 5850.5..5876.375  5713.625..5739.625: 0.98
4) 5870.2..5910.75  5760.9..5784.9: 0.95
